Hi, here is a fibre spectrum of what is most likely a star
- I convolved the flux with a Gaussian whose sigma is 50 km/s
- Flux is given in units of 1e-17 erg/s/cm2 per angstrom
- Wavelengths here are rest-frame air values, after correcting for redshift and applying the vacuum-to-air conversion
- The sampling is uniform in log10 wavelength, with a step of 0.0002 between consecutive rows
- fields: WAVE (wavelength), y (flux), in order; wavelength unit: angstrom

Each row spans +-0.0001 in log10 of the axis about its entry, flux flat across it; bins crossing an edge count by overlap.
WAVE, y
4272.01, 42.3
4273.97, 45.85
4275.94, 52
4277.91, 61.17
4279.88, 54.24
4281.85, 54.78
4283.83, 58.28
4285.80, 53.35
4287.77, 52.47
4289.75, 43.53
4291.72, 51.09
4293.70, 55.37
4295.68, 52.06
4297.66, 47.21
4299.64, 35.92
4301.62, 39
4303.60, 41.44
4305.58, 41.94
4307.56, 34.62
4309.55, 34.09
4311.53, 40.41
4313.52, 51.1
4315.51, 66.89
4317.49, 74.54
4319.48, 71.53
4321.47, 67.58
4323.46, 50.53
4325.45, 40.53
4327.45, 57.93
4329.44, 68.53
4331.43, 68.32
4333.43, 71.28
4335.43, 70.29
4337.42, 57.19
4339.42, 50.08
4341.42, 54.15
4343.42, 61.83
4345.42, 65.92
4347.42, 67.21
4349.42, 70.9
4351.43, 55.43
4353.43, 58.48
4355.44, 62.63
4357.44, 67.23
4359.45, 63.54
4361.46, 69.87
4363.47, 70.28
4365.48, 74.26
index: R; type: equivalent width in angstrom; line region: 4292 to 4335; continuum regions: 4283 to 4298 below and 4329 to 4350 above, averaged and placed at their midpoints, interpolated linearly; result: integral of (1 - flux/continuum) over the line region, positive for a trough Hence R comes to 3.5 angstrom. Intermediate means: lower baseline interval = 51.8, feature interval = 53.1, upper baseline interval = 63.9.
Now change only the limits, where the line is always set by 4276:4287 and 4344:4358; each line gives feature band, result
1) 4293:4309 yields 4.2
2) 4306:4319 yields 1.9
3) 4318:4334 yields -0.3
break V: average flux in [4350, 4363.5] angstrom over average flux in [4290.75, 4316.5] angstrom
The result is 1.40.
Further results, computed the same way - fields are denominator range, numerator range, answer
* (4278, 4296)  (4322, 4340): 1.12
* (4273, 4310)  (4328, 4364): 1.33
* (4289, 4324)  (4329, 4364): 1.28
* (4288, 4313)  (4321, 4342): 1.37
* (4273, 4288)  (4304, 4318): 0.89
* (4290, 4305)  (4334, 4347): 1.32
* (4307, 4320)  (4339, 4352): 1.15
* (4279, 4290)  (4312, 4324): 1.18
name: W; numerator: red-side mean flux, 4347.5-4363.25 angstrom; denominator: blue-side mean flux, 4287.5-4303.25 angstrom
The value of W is 1.38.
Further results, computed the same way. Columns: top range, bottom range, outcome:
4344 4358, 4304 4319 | 1.29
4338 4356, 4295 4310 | 1.49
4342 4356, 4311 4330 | 1.06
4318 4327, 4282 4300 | 1.15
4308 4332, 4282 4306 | 1.19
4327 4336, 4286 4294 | 1.34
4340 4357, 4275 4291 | 1.15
